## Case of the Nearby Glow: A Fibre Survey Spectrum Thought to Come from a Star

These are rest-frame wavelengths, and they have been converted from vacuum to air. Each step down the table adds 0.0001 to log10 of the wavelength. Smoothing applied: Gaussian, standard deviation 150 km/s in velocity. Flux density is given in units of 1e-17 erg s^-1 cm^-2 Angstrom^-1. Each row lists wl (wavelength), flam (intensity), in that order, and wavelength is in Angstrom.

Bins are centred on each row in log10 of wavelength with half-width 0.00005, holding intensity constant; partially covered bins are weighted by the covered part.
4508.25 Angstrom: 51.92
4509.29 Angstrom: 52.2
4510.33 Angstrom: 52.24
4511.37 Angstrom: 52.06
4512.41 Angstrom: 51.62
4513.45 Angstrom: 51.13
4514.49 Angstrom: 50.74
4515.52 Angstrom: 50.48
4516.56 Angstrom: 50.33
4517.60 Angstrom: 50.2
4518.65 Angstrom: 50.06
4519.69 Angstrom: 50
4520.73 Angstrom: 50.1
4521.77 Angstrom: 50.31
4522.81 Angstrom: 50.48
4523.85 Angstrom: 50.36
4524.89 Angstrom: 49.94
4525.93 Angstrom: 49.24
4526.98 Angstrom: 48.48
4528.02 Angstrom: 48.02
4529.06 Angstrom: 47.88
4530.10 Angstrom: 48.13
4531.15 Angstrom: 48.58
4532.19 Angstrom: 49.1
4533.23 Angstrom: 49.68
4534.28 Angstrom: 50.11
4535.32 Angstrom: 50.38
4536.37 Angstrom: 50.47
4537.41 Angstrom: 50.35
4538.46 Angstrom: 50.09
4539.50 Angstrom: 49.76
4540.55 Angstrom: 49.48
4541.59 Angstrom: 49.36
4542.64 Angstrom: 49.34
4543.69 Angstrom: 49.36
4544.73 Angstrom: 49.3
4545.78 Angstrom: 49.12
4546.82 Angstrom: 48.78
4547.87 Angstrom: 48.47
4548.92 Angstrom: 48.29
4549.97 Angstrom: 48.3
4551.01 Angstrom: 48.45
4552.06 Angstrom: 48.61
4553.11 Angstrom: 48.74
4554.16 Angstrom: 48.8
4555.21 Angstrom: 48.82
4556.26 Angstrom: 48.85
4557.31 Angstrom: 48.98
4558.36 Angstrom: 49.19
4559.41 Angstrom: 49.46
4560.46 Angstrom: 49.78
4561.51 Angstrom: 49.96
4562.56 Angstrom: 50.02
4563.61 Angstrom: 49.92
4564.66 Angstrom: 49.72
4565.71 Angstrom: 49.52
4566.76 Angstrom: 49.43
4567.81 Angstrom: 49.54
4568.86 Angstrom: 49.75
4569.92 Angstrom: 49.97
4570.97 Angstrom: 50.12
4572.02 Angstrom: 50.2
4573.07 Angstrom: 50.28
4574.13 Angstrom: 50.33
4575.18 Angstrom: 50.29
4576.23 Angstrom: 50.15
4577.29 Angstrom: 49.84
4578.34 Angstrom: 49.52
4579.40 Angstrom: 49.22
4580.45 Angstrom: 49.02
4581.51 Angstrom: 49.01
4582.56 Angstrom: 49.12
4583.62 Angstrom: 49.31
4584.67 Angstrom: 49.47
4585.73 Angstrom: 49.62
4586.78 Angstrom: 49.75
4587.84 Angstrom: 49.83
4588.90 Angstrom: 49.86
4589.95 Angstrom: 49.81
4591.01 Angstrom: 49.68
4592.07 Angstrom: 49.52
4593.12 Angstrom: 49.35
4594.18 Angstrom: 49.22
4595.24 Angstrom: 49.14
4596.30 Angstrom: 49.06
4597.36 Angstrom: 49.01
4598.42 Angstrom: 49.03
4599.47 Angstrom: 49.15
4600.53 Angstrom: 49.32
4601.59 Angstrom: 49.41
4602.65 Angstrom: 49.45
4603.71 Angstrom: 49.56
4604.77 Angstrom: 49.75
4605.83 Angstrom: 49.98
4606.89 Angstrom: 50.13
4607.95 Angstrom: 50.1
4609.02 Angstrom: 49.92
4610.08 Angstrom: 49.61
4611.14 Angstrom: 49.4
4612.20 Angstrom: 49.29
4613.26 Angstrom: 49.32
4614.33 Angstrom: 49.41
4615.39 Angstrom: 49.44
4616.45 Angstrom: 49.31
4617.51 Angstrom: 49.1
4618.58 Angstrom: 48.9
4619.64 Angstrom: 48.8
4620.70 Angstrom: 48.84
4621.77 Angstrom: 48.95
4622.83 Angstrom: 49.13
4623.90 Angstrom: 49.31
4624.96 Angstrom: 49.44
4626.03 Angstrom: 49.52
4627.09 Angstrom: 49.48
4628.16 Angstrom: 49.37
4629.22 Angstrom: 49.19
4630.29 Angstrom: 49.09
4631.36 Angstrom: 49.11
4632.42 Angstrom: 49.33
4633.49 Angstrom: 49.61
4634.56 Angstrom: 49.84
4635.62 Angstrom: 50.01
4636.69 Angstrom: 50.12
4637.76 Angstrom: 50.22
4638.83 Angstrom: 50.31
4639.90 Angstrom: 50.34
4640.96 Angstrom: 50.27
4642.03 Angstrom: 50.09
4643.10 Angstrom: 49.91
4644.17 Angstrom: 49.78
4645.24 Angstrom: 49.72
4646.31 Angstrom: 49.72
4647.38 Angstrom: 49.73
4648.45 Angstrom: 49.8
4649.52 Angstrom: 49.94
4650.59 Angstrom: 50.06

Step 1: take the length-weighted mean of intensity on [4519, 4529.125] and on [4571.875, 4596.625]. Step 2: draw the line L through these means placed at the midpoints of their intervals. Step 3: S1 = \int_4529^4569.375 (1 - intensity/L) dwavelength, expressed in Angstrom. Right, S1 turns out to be 0.2 Angstrom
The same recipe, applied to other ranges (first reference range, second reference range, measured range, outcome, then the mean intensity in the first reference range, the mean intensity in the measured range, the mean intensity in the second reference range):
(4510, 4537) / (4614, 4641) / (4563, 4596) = 0.04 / 50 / 49.7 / 49.5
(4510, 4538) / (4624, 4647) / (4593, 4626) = 0.29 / 50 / 49.3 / 49.7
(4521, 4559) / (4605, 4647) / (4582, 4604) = 0.01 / 49.2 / 49.4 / 49.6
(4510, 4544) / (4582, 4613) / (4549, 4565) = 0.20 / 49.9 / 49.1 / 49.5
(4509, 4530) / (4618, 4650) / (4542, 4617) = 0.70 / 50.2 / 49.4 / 49.6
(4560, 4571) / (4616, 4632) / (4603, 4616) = -0.09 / 49.8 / 49.6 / 49.2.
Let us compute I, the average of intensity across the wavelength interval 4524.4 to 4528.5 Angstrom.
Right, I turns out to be 48.9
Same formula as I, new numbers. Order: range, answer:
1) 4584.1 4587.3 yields 49.7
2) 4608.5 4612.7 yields 49.6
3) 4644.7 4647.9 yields 49.7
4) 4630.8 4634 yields 49.3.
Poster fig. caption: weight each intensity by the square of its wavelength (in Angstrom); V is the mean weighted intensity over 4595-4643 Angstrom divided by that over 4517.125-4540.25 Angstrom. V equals 1.04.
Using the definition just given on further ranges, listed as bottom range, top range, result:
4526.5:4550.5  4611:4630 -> 1.04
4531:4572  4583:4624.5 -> 1.02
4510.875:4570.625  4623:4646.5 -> 1.04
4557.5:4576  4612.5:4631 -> 1.01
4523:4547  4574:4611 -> 1.03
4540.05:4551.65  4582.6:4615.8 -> 1.04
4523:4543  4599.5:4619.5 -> 1.04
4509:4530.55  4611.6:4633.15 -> 1.03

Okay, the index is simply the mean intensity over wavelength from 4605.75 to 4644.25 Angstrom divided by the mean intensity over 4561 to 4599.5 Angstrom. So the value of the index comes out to 1.00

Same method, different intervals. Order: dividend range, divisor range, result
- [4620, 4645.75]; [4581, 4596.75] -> 1.00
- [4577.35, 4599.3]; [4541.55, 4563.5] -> 1.01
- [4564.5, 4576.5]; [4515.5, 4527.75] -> 1.00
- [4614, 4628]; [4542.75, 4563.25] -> 1.00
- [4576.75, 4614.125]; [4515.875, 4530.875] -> 1.00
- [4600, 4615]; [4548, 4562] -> 1.01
